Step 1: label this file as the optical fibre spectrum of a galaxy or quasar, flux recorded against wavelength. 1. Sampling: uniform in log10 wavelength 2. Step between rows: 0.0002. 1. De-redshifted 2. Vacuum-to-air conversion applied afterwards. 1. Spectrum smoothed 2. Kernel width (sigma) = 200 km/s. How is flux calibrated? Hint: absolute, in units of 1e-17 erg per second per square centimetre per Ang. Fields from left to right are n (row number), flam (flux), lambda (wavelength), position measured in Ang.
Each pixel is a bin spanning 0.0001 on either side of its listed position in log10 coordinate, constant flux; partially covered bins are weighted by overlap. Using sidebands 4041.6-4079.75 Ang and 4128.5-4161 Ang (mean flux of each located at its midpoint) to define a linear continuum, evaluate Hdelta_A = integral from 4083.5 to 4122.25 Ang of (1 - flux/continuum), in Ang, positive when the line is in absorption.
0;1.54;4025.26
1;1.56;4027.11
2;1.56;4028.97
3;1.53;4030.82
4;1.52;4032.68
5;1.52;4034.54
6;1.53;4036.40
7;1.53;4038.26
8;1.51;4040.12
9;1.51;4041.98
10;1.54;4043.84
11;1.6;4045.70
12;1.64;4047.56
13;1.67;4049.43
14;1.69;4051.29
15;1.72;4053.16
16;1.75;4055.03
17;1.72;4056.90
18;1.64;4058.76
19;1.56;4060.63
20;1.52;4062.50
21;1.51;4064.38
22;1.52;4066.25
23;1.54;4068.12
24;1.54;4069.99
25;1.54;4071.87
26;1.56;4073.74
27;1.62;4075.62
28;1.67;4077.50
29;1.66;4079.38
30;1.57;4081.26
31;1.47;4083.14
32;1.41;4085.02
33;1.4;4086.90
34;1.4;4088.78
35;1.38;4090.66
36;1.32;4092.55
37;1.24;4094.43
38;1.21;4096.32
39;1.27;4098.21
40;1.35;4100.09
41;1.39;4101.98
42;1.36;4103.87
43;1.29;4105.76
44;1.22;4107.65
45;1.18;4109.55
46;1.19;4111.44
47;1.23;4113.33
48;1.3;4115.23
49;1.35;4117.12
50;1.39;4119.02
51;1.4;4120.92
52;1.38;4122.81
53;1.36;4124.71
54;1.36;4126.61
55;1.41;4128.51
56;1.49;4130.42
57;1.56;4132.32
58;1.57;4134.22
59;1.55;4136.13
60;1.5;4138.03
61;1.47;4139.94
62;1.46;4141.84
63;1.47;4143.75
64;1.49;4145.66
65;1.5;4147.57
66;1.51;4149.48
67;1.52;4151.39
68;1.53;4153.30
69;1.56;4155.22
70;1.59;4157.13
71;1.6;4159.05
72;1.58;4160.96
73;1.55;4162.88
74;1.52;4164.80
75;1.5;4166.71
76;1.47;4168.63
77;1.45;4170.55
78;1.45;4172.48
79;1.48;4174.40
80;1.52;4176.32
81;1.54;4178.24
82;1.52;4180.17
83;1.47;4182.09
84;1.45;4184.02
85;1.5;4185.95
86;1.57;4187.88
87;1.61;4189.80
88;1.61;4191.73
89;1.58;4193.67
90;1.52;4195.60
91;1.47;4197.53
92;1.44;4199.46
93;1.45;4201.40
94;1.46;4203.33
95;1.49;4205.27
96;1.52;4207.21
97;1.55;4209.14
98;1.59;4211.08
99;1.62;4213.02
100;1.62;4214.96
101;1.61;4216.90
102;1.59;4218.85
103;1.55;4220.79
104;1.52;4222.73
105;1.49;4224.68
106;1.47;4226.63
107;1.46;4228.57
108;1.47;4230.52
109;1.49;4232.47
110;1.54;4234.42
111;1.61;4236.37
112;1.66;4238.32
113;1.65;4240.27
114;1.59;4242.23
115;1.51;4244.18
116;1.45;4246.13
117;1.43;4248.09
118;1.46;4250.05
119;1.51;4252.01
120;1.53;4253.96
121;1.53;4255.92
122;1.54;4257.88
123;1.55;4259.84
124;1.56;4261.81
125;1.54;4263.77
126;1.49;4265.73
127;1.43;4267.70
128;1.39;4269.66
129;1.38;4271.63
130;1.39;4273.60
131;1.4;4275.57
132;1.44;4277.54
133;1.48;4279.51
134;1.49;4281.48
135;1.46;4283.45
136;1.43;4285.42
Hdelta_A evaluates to 6.1 Ang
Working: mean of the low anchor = 1.61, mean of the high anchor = 1.52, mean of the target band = 1.32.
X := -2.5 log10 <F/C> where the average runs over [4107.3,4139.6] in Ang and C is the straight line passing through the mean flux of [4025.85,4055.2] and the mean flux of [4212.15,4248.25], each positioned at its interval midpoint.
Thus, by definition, 0.13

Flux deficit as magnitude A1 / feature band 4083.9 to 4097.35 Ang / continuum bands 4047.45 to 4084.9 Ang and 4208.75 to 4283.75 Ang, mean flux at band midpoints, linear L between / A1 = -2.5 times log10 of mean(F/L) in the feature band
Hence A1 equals 0.19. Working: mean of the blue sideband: 1.6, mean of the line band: 1.34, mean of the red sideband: 1.51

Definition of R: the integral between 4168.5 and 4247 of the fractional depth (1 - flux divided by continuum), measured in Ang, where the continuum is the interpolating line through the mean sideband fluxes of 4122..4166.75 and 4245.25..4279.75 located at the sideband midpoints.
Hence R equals -2.2 Ang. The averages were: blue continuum 1.5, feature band 1.53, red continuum 1.47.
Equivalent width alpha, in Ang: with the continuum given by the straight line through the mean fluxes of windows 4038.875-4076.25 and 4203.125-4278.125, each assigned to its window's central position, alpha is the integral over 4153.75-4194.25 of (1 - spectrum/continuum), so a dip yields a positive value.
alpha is 0.4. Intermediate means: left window 1.59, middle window 1.53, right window 1.52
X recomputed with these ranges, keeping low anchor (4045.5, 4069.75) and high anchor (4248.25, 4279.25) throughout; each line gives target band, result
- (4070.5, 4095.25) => 0.08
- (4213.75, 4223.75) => -0.05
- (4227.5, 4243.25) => -0.05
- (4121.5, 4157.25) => 0.05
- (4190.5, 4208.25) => 0.01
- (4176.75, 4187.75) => 0.02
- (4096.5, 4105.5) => 0.20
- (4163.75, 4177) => 0.04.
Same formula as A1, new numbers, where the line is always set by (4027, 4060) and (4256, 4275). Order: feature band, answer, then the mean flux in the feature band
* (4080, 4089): 0.08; 1.46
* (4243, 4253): 0.01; 1.48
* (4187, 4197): -0.04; 1.57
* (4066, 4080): 0.00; 1.58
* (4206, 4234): -0.03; 1.54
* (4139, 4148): 0.05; 1.48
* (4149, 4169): -0.01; 1.54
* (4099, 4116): 0.22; 1.28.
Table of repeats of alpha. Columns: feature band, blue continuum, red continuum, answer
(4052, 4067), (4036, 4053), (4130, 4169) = -0.4 Ang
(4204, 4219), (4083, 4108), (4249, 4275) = -1.4 Ang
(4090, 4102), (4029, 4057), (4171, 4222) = 2.1 Ang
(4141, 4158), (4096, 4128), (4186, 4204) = -1.3 Ang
